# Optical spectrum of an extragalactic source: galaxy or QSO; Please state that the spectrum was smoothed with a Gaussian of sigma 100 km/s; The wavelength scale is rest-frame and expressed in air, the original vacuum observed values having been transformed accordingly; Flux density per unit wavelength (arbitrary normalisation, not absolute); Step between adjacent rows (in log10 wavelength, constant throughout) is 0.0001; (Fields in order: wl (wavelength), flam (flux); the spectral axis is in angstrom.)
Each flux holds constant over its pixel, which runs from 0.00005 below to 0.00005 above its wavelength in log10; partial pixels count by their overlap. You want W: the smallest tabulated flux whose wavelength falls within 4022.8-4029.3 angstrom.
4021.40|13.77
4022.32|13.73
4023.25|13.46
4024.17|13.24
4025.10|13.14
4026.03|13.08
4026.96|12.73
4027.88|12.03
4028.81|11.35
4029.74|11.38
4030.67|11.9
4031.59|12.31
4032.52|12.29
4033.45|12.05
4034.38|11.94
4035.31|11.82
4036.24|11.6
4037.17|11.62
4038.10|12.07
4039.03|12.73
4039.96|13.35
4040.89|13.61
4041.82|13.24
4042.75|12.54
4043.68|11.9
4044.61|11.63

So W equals 11.35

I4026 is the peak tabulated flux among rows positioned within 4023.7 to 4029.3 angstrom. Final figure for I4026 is 13.24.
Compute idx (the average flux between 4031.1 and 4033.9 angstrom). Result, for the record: 12.2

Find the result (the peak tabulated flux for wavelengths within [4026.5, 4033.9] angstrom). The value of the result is 12.73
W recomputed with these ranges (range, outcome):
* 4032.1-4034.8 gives 11.94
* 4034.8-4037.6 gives 11.6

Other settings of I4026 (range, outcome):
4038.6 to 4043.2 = 13.61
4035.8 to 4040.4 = 13.35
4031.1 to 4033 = 12.31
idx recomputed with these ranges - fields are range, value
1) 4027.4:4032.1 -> 11.8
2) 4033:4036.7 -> 11.8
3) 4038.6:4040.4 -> 13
